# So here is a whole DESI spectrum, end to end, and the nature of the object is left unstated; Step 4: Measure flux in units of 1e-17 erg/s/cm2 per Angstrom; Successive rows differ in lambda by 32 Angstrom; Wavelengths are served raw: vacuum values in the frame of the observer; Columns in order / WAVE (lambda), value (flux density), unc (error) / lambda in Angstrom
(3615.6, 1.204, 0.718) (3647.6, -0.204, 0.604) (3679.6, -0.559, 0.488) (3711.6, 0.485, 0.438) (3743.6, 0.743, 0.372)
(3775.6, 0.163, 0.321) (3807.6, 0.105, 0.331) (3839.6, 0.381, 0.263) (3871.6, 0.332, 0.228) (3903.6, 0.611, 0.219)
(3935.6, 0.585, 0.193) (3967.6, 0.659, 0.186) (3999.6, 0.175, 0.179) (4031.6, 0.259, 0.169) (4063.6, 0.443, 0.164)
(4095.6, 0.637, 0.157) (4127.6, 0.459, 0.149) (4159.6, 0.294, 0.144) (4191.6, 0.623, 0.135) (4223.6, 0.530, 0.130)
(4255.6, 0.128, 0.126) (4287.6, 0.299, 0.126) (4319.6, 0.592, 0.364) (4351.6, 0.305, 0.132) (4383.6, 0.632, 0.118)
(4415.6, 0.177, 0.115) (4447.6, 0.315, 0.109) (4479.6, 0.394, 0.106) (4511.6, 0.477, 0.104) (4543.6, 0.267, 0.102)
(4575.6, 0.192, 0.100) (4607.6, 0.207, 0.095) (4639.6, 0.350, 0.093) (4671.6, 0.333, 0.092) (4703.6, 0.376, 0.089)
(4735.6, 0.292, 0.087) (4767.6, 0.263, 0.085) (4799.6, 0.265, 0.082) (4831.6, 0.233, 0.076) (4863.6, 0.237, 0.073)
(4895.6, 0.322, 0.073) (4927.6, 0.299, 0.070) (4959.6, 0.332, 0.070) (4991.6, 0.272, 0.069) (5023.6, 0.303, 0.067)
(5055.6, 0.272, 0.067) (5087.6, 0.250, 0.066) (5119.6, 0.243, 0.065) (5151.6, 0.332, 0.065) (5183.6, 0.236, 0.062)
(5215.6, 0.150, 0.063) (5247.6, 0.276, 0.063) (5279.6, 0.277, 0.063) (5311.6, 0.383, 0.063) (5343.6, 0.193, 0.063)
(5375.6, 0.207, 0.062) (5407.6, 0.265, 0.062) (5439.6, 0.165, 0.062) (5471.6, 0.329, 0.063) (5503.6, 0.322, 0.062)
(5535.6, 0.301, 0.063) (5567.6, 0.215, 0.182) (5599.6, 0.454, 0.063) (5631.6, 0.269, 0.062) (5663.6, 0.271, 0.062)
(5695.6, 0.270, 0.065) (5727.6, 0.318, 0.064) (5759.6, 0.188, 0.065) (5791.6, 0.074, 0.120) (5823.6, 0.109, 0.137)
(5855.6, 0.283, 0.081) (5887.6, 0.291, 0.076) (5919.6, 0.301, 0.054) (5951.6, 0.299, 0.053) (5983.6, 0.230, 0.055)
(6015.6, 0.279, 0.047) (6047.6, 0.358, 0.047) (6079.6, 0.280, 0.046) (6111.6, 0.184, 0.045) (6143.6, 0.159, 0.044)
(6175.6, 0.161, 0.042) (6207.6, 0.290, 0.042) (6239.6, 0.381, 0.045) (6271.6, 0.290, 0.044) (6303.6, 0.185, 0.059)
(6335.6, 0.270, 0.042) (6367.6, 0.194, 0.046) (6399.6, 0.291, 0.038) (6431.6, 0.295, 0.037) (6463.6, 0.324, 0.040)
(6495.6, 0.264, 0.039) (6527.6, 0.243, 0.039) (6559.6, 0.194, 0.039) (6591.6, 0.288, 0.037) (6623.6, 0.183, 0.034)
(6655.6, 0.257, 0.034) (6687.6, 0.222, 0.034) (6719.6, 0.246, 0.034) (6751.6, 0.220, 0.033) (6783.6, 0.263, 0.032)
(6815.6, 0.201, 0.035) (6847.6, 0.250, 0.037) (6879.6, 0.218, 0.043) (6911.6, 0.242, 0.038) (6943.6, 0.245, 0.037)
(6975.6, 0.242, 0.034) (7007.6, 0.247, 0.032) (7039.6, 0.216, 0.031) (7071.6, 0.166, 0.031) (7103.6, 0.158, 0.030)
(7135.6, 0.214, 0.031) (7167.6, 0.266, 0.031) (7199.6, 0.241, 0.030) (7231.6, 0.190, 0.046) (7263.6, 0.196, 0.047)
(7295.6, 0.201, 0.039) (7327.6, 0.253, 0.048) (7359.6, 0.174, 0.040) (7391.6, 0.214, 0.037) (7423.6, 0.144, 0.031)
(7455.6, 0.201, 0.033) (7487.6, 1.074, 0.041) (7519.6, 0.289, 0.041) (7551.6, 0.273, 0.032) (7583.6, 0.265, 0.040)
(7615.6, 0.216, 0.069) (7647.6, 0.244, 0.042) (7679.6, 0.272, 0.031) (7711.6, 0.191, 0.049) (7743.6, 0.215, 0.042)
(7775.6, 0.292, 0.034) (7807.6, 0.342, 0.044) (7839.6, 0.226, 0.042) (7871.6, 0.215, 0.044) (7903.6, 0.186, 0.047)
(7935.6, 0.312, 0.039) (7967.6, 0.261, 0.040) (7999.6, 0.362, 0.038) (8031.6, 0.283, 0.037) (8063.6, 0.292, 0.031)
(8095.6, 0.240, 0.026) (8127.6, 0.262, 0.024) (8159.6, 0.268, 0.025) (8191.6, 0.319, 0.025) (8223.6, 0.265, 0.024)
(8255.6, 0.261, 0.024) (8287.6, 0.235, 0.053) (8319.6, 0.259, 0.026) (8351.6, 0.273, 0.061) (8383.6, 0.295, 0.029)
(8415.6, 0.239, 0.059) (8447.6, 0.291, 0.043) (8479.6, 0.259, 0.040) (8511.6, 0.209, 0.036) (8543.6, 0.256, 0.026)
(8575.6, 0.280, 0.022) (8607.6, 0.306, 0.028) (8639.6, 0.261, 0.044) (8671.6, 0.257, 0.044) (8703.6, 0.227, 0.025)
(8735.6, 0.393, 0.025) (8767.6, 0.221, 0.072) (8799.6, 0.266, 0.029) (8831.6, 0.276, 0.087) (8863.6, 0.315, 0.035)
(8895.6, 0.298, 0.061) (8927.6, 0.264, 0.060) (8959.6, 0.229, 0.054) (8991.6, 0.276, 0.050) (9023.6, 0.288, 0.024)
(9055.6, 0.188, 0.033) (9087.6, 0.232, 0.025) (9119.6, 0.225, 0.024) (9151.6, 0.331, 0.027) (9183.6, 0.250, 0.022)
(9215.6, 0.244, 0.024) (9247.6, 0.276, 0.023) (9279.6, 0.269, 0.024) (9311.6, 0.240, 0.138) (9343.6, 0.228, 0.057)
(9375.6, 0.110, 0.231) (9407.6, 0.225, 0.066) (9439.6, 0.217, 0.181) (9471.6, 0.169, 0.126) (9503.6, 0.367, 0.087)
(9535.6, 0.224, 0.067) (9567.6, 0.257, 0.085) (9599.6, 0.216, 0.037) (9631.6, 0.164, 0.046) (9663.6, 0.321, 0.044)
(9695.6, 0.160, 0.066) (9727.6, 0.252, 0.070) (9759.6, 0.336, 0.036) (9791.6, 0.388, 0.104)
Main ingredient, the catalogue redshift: 1.011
